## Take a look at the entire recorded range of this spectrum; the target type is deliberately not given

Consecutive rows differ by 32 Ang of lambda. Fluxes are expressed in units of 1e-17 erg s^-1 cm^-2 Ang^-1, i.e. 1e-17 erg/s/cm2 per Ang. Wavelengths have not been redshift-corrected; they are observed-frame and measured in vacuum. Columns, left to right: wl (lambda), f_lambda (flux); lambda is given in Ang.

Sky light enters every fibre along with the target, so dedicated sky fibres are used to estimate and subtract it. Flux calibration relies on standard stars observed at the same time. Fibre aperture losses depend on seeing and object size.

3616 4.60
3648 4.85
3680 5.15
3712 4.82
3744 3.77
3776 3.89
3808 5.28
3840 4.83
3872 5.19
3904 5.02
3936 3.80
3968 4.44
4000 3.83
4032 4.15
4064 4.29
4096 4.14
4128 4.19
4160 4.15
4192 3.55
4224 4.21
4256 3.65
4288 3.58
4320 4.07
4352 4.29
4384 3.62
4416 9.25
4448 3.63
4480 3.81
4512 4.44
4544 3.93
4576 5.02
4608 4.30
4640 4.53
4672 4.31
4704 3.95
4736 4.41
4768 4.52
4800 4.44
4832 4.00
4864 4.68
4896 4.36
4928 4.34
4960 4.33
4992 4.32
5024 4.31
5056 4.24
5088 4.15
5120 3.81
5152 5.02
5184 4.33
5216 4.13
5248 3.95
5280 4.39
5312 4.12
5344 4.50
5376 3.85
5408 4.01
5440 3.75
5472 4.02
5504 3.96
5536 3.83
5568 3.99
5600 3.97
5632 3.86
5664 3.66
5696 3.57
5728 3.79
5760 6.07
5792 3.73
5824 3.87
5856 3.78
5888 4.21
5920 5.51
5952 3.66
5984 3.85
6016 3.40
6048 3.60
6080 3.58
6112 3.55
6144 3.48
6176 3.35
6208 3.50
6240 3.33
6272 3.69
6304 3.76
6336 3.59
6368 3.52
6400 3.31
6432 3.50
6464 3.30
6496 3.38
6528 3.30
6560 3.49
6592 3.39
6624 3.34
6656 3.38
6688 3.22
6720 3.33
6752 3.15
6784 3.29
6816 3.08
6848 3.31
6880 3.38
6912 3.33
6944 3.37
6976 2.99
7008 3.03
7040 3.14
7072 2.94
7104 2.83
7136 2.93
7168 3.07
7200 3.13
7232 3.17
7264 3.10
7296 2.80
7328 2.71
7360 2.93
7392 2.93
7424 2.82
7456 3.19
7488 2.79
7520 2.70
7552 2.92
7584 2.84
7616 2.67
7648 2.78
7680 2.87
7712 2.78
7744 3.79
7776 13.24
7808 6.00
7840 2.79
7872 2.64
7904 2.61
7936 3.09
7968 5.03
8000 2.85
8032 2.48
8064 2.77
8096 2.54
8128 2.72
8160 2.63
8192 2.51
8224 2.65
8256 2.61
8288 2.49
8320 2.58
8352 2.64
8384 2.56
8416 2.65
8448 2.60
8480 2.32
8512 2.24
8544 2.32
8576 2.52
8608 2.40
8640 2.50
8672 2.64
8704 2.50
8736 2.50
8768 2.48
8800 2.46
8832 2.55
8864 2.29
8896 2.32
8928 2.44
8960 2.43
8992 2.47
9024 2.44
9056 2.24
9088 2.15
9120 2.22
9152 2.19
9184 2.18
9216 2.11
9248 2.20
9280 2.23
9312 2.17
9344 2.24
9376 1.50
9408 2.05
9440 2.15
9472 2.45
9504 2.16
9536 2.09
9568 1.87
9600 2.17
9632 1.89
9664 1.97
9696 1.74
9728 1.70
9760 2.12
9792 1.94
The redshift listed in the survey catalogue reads 0.184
